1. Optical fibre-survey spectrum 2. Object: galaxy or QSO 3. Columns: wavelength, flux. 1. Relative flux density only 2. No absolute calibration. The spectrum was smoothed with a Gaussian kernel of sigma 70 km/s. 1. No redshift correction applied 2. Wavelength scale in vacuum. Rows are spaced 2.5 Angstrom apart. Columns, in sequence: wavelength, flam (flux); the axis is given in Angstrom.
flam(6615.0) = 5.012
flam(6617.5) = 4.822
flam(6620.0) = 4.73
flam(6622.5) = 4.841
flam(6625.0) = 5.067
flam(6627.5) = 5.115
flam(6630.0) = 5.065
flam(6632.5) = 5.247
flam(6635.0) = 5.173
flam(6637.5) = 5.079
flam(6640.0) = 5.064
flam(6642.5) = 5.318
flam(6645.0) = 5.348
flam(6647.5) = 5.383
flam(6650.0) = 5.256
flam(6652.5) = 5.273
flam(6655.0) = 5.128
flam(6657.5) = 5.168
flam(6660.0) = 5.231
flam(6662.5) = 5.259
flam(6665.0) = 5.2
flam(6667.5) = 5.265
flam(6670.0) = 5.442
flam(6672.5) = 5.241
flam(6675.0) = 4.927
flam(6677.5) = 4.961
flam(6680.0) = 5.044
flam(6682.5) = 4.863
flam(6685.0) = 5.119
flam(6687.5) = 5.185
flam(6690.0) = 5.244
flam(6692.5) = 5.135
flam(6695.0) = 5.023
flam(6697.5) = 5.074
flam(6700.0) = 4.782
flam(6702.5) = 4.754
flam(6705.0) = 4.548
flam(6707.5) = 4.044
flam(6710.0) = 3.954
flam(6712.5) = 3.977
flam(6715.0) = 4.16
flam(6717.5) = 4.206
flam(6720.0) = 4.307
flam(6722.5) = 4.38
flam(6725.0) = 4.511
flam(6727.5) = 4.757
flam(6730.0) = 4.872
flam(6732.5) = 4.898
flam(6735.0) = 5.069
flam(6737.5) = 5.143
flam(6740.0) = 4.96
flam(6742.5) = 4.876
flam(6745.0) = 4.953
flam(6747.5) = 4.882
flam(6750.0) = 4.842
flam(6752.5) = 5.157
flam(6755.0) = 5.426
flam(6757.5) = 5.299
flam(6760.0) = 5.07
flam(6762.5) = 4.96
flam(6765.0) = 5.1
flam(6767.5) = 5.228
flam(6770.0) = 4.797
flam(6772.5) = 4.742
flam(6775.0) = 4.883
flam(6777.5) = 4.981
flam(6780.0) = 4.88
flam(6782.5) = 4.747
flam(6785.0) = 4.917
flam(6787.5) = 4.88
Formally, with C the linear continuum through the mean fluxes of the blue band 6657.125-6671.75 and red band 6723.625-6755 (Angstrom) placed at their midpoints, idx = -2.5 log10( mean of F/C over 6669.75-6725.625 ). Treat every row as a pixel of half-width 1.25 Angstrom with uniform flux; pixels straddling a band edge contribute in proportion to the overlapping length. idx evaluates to 0.09 mag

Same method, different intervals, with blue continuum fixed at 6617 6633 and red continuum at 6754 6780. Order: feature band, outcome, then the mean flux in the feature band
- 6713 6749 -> 0.07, 4.7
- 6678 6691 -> -0.02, 5.08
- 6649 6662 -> -0.05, 5.21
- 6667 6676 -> -0.05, 5.22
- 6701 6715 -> 0.18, 4.26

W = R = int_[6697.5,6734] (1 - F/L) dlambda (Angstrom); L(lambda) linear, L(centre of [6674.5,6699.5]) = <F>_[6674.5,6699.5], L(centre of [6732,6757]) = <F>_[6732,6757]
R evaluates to 4.2 Angstrom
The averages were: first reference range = 5.05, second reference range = 5.03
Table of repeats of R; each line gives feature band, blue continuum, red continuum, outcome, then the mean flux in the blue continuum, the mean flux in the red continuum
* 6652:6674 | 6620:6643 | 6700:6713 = -2.22 Angstrom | 5.08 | 4.32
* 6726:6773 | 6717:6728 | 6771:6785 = -3.77 Angstrom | 4.43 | 4.85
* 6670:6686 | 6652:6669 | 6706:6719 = -0.73 Angstrom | 5.22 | 4.08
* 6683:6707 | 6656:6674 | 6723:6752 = 0.70 Angstrom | 5.25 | 4.88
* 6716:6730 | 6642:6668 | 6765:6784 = 1.63 Angstrom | 5.26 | 4.91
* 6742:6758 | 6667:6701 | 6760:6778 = -0.22 Angstrom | 5.09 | 4.96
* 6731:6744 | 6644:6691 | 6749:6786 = 0.18 Angstrom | 5.18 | 5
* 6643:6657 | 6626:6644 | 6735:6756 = -0.38 Angstrom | 5.15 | 5.03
